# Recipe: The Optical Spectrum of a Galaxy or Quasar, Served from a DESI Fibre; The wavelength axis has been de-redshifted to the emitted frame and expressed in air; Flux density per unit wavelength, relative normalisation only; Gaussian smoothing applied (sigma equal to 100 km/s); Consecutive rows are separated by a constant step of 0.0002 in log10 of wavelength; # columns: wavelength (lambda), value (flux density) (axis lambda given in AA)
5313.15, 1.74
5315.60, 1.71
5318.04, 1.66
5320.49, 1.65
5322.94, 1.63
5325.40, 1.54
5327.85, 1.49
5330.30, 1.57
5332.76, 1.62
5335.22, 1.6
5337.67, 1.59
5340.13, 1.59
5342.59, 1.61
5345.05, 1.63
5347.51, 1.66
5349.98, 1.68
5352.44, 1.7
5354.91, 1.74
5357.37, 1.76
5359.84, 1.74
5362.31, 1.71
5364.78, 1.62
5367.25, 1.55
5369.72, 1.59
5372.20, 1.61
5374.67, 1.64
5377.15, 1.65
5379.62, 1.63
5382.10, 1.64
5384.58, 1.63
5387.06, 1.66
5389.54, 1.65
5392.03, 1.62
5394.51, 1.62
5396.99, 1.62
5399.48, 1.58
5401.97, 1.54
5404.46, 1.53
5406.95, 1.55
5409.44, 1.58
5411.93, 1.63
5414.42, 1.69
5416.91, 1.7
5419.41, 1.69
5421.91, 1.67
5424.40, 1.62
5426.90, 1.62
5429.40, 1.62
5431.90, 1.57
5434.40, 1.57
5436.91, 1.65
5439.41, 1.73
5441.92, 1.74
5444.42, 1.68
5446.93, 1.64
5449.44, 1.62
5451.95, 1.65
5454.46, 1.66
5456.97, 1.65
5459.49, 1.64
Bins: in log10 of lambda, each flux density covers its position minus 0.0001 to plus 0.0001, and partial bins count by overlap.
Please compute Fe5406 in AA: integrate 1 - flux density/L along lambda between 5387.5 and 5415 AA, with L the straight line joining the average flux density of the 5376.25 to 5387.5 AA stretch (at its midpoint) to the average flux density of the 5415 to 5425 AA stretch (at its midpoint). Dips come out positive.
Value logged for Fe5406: 1.0 AA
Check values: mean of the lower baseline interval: 1.64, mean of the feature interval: 1.6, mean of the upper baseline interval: 1.68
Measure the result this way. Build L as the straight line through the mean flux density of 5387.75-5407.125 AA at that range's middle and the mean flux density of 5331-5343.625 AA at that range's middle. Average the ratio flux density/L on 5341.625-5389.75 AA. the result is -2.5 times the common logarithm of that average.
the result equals -0.04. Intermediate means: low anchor 1.6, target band 1.66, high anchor 1.59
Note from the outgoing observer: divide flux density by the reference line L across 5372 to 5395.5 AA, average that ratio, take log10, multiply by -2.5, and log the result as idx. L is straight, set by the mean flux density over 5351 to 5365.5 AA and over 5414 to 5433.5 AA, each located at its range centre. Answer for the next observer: 0.03 mag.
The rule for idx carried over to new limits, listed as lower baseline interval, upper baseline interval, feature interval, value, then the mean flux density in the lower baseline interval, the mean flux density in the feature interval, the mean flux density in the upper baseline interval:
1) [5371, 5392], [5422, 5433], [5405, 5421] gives -0.01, 1.64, 1.64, 1.62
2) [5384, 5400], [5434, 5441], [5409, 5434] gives 0.01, 1.63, 1.64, 1.66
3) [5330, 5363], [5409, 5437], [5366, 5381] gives 0.03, 1.66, 1.61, 1.64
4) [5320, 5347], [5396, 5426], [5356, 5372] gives -0.04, 1.59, 1.66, 1.62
